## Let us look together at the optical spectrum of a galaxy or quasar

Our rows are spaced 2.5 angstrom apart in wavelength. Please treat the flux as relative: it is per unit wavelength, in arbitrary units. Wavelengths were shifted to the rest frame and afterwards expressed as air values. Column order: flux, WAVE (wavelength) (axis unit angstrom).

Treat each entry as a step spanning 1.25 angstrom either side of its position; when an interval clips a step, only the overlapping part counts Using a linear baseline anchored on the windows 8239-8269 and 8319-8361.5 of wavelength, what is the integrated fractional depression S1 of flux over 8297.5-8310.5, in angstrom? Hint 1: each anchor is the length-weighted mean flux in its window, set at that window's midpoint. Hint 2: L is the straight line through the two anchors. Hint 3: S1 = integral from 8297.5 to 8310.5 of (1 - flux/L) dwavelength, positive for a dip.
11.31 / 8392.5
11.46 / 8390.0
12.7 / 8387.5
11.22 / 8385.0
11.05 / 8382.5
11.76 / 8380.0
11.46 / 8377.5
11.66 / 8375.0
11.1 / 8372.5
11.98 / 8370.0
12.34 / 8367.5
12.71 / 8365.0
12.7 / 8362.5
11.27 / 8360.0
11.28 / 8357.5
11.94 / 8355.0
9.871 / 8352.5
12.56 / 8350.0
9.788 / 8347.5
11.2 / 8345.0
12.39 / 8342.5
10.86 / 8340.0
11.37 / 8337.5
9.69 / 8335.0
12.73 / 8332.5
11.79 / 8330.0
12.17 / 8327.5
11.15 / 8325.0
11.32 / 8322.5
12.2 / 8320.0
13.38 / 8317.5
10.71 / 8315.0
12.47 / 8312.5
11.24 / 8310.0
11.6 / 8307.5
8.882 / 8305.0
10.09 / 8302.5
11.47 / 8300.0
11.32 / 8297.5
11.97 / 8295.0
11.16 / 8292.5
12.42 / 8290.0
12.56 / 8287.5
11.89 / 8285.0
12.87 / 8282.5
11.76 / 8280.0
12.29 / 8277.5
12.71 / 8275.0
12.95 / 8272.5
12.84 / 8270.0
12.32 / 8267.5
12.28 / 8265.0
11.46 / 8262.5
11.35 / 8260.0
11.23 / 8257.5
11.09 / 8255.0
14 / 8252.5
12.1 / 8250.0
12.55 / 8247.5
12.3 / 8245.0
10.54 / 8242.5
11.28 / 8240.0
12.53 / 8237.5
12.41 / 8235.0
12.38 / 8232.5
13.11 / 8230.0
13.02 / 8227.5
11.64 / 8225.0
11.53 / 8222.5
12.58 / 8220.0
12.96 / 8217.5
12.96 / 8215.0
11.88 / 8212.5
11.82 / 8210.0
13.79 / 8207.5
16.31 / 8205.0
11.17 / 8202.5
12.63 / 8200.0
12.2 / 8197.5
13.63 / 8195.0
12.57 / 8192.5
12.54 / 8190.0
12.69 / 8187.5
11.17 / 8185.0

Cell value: 1.02 angstrom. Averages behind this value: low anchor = 11.9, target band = 10.7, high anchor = 11.4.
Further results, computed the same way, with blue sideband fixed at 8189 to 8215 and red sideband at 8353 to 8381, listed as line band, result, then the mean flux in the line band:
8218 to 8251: 1.25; 12.2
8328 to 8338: 0.46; 11.5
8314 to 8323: 0.09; 12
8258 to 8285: 0.37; 12.2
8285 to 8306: 1.63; 11.3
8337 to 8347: 0.51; 11.3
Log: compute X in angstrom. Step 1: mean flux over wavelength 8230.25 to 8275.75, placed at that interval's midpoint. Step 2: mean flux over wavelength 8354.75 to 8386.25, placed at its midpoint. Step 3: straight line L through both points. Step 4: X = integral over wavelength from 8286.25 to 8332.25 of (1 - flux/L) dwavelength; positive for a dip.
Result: 1.41 angstrom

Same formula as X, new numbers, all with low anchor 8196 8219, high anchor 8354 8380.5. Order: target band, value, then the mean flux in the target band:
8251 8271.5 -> 0.71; 12.1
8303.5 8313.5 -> 1.00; 11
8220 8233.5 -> 0.40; 12.4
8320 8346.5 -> 1.25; 11.5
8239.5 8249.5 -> 0.71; 11.7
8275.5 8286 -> 0.12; 12.2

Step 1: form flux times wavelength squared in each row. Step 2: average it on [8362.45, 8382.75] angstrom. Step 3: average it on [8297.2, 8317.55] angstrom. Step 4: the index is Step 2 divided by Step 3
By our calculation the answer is 1.1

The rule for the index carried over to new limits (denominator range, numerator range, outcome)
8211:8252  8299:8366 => 0.96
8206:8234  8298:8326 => 0.92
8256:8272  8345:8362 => 0.96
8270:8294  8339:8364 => 0.94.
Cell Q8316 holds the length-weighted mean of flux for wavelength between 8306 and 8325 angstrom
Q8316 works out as 11.8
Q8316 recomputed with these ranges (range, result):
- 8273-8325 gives 11.7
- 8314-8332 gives 11.9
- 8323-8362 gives 11.4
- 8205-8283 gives 12.3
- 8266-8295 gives 12.3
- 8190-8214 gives 12.9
